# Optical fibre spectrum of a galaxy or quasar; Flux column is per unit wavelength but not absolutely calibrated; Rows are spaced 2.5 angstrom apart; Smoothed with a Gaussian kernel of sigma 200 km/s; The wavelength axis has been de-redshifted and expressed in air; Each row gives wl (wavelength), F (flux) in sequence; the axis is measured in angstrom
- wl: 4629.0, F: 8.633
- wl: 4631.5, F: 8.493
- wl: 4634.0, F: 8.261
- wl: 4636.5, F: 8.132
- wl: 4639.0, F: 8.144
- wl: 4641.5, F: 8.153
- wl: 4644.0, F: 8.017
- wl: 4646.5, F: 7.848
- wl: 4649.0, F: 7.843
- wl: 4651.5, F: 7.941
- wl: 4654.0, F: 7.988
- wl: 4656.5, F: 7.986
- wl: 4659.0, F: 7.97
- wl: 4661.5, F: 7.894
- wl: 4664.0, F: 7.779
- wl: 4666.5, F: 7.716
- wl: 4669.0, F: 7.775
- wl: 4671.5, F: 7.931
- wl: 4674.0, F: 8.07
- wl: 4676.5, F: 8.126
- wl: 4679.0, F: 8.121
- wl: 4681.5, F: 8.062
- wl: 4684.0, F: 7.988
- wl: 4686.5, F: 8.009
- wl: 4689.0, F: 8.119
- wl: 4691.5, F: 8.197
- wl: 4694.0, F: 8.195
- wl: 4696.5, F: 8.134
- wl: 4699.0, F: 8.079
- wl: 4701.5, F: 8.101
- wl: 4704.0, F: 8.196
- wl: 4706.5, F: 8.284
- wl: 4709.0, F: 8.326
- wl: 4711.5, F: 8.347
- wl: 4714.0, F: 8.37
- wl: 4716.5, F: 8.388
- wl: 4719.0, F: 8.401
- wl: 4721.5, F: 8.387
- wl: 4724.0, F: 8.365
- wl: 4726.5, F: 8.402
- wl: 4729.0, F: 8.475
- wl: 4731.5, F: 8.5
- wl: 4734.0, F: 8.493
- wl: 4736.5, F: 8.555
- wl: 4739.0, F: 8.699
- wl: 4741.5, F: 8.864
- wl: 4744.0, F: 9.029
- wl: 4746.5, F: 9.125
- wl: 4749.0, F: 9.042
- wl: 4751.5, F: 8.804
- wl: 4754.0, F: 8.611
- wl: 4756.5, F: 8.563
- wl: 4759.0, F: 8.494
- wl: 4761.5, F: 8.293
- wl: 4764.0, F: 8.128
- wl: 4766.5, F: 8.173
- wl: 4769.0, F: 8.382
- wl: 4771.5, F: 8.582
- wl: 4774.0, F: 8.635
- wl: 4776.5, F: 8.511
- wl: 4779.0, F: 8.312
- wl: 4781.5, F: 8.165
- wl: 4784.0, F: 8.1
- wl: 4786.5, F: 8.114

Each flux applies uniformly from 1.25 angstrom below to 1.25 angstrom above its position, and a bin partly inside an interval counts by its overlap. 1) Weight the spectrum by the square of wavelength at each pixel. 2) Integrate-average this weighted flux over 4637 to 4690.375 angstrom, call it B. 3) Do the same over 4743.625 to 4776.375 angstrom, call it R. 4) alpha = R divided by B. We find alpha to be 1.1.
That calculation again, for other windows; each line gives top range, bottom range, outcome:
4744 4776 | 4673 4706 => 1.09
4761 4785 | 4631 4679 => 1.10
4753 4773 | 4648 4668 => 1.11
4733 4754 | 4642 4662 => 1.15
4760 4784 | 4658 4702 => 1.08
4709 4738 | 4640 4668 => 1.10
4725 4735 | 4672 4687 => 1.07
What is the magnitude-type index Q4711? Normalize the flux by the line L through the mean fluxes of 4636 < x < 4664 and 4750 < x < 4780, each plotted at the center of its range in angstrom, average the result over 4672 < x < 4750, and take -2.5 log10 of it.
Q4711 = -0.02 mag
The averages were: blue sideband 7.98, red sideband 8.46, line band 8.36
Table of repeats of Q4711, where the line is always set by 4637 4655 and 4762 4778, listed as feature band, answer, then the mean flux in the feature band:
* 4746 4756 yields -0.07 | 8.85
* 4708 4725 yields -0.02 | 8.37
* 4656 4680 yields 0.02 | 7.93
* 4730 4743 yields -0.04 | 8.63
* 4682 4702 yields 0.01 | 8.1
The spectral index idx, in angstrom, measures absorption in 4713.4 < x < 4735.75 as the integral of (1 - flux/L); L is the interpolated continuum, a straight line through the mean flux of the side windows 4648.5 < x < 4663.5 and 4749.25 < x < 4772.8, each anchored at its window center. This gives -0.4 angstrom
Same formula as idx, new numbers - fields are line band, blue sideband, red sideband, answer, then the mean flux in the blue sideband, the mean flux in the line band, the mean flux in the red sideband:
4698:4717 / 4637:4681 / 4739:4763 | 0.3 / 7.96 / 8.26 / 8.75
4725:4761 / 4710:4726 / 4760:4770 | -1.6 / 8.38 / 8.68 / 8.25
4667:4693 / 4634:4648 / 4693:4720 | 0.5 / 8.07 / 8.03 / 8.26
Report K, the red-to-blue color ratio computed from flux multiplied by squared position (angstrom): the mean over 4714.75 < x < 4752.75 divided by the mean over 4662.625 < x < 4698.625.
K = 1.10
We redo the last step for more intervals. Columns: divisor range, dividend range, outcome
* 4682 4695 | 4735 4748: 1.12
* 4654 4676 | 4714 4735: 1.09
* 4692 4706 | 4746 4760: 1.10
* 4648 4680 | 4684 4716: 1.05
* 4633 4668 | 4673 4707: 1.04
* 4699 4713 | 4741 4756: 1.10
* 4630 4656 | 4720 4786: 1.10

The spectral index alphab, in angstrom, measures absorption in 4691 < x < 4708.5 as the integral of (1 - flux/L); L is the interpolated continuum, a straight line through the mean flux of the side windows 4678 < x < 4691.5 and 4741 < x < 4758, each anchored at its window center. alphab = 0.2 angstrom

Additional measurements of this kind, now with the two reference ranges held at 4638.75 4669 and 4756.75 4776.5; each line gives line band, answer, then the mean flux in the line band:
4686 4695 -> -0.1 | 8.14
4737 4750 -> -1.0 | 8.93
